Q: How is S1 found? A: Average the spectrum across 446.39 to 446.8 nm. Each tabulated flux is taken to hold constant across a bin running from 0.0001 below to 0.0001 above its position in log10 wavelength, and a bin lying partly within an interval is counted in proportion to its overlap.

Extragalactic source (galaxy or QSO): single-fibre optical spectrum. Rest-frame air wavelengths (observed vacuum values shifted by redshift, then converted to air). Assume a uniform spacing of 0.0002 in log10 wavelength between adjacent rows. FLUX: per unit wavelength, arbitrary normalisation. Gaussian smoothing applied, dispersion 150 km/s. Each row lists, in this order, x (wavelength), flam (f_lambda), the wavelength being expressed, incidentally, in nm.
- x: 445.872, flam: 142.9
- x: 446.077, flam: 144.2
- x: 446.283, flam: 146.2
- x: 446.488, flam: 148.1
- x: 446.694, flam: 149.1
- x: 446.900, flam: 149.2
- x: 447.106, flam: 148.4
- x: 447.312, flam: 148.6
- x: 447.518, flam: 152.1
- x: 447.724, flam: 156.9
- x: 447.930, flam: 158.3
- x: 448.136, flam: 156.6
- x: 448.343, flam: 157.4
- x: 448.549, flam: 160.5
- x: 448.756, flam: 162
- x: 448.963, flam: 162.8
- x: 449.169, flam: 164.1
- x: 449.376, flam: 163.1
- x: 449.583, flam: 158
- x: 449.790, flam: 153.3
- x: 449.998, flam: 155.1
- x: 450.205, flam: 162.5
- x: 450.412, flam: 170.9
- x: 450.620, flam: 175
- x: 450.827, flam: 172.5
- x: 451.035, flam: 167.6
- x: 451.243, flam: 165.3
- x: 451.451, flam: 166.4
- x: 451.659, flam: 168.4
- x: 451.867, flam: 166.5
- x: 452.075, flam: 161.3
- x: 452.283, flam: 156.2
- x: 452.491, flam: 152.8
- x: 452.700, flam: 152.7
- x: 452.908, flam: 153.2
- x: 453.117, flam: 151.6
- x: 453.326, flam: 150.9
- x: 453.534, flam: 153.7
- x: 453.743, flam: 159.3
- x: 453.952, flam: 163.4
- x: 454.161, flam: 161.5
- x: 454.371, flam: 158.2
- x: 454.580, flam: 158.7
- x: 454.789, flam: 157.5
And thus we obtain 148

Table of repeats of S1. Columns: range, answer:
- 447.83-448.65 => 158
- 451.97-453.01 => 155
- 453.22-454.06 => 157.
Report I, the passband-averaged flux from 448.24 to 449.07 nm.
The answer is 161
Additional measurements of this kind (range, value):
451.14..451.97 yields 167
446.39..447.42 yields 149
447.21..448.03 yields 154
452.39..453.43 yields 152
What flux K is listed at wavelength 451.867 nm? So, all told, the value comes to 166.5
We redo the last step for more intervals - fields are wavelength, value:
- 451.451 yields 166.4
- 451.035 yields 167.6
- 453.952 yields 163.4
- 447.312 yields 148.6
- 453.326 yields 150.9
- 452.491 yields 152.8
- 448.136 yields 156.6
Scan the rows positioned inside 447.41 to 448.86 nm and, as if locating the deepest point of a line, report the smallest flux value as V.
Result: 152.1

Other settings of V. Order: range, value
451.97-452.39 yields 156.2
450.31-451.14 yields 167.6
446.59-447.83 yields 148.4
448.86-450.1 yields 153.3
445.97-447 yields 144.2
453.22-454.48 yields 150.9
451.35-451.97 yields 166.4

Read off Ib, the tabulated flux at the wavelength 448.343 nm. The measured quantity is 157.4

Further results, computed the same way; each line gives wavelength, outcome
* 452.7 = 152.7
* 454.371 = 158.2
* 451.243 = 165.3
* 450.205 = 162.5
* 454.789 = 157.5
